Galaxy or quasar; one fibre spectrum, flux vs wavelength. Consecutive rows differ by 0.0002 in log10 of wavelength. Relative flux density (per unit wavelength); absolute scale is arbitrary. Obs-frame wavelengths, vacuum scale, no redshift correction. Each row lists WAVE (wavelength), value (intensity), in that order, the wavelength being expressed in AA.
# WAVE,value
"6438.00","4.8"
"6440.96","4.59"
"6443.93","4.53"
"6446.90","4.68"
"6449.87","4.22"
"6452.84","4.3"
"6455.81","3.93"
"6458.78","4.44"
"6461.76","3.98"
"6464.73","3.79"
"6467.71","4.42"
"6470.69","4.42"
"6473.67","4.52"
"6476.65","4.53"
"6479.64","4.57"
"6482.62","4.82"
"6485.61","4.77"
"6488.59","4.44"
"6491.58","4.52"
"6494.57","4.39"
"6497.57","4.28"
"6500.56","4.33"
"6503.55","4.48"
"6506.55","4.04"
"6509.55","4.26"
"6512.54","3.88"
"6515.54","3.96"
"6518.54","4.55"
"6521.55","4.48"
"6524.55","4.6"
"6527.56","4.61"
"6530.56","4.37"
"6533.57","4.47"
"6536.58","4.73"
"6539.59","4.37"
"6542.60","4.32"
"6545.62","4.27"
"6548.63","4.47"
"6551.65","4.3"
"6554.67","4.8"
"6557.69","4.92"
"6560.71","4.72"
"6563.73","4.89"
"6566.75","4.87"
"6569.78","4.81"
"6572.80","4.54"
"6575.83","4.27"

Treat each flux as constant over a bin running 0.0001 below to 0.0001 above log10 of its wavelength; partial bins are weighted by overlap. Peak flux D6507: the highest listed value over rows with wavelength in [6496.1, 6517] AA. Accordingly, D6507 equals 4.48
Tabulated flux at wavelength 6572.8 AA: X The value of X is 4.54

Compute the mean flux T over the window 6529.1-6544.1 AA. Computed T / 4.45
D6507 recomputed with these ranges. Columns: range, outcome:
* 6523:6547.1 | 4.73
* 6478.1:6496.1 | 4.82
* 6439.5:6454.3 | 4.68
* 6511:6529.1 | 4.61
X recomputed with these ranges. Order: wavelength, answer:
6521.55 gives 4.48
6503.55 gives 4.48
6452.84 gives 4.3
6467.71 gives 4.42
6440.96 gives 4.59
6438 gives 4.8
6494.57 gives 4.39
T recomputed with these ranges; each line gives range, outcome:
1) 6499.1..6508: 4.28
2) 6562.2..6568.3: 4.88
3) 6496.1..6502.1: 4.31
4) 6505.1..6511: 4.15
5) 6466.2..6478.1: 4.47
